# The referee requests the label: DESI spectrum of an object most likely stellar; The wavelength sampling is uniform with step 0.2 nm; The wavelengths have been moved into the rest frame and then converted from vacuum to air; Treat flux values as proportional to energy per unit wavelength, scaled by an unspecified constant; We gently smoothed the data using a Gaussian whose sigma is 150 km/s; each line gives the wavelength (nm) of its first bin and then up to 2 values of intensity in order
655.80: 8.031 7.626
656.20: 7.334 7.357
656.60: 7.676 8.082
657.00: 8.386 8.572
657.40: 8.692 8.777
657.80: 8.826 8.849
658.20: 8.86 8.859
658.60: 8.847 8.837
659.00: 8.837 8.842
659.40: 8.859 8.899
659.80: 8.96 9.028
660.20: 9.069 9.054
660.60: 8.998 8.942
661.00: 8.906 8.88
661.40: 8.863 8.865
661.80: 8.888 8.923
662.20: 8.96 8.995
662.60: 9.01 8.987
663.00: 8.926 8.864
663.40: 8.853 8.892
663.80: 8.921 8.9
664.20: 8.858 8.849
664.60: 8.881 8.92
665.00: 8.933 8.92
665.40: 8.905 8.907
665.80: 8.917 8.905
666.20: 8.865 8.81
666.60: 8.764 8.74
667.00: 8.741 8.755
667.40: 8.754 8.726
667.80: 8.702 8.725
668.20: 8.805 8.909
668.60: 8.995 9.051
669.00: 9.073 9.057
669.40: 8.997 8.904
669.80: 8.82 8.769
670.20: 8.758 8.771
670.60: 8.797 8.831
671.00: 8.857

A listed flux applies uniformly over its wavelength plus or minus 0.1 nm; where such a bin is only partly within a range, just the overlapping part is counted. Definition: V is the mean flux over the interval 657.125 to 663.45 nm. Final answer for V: 8.89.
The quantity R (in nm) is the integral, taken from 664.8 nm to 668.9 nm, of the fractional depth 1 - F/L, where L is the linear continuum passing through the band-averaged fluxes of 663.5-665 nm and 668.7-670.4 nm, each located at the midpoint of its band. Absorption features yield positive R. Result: 0.03 nm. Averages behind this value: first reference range 8.89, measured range 8.84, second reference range 8.92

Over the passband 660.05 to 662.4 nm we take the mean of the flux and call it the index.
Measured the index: 8.94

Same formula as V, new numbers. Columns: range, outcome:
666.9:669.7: 8.87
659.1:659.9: 8.89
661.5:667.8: 8.87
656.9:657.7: 8.61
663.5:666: 8.9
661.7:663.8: 8.93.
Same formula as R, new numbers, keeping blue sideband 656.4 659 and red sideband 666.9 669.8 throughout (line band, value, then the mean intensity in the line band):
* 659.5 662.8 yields -0.11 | 8.95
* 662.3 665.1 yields -0.06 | 8.91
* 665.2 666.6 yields -0.01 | 8.88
